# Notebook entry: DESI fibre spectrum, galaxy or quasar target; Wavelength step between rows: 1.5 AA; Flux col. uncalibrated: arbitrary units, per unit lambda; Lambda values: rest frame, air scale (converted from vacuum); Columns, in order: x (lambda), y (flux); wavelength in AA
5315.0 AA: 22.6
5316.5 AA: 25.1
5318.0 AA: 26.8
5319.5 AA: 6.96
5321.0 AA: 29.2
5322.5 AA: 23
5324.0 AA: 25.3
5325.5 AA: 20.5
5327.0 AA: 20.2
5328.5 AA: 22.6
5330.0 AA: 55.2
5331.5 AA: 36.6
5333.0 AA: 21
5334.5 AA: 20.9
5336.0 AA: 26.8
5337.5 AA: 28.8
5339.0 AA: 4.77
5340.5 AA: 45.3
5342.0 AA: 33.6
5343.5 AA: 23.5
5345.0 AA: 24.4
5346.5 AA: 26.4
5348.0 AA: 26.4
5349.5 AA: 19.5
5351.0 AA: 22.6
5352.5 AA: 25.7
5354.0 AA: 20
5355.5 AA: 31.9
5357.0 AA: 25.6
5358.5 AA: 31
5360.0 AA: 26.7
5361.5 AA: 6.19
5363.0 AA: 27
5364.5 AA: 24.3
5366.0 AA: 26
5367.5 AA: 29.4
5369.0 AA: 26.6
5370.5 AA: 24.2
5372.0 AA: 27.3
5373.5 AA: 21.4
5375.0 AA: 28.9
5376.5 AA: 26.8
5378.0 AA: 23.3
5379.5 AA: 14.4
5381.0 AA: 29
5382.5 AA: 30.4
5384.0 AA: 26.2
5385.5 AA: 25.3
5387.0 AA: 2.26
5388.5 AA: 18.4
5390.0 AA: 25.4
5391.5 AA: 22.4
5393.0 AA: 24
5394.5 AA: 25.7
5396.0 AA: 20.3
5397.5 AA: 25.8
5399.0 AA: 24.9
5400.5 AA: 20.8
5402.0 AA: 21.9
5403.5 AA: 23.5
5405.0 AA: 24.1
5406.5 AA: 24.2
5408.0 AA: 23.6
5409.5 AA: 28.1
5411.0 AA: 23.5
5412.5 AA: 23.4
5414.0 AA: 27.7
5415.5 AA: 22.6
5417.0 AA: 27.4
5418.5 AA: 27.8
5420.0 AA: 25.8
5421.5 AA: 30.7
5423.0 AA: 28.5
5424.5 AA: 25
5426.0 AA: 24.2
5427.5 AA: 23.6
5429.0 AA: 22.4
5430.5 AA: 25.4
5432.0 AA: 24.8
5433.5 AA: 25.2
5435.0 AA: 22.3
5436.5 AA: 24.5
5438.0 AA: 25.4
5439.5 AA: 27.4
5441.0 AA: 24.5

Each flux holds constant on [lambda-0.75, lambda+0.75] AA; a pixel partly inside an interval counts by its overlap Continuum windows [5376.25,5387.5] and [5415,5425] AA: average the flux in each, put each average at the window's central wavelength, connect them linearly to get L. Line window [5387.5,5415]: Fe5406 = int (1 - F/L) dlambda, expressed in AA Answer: 1.3 AA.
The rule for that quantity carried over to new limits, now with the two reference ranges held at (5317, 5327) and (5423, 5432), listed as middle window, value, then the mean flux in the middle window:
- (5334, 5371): -4.0 AA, 25.1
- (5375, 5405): 0.9 AA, 22.9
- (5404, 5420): -0.7 AA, 25.2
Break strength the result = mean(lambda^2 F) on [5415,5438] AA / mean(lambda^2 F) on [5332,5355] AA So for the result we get 1.1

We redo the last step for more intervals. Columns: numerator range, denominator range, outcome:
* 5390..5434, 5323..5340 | 0.98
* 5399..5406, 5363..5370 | 0.87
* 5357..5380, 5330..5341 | 0.89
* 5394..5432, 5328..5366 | 0.97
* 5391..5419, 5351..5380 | 1.00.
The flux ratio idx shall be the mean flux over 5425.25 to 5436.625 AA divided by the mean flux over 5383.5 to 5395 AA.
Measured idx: 1.1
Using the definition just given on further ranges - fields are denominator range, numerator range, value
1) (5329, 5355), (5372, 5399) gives 0.85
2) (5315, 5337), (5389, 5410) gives 0.93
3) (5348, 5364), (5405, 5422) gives 1.08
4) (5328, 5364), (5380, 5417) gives 0.89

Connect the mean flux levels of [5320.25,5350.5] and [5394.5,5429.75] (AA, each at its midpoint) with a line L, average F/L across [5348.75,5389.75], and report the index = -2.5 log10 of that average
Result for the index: 0.09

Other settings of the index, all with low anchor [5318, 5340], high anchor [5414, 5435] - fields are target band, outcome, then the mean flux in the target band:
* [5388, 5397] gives 0.108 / 22.9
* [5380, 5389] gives 0.158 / 21.8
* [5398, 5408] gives 0.093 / 23.3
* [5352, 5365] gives 0.034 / 24.2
